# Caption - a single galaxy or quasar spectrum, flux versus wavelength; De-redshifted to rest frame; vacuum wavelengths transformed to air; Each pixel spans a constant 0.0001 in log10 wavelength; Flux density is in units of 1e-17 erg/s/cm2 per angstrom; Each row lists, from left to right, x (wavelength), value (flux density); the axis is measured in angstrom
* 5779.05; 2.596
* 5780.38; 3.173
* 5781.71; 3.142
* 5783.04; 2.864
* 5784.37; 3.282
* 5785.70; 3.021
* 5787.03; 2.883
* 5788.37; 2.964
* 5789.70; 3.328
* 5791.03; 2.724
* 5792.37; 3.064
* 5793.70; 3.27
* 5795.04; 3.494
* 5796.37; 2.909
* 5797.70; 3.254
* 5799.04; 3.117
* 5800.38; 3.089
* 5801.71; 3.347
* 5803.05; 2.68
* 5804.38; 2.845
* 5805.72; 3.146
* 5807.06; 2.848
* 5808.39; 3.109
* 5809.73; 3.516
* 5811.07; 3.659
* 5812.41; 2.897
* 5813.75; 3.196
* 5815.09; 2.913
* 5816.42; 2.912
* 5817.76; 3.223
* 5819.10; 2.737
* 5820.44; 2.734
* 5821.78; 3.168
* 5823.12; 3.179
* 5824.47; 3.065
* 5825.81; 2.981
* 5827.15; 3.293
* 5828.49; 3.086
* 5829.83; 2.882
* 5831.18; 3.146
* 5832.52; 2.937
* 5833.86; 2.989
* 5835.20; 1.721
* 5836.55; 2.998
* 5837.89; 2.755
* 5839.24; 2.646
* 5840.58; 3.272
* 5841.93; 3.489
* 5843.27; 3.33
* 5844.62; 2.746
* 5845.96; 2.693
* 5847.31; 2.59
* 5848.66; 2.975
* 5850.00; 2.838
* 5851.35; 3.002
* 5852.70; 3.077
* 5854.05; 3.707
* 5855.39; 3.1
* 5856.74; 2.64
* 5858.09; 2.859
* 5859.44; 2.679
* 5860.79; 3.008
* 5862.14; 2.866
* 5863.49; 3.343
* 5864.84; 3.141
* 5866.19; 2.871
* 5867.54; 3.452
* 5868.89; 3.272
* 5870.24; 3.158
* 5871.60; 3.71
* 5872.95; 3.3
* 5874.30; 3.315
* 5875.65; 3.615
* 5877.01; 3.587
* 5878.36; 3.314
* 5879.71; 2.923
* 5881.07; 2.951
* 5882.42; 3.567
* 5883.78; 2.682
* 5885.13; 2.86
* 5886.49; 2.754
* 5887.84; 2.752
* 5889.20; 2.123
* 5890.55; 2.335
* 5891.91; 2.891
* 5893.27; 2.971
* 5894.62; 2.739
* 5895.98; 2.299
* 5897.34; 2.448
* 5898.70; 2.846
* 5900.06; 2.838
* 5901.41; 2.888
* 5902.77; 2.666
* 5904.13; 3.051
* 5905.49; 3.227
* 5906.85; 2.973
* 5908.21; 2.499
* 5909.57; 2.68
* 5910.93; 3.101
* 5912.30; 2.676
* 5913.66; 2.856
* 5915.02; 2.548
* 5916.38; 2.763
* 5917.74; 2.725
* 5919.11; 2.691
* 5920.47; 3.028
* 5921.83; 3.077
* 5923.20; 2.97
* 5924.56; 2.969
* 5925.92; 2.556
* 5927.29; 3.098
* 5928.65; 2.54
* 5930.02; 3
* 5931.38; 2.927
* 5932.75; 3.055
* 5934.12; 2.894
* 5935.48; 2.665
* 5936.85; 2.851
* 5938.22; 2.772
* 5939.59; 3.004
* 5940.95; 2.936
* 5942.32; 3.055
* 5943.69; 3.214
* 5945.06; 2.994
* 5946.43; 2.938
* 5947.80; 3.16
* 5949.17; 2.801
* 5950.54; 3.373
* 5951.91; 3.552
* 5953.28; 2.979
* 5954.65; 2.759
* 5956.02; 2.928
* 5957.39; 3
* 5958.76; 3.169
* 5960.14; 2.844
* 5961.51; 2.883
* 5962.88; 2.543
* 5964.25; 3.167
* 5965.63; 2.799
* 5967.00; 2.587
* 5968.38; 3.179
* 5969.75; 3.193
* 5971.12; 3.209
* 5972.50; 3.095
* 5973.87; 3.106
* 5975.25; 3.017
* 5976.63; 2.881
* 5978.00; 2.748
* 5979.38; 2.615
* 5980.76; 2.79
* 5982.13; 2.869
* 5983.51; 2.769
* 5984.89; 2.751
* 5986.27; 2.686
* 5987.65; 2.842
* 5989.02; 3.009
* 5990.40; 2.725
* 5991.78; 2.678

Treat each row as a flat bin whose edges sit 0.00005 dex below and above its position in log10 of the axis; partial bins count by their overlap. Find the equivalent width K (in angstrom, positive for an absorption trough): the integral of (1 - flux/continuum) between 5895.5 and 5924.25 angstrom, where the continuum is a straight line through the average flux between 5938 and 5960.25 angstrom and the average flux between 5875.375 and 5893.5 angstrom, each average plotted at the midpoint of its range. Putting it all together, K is 1.6 angstrom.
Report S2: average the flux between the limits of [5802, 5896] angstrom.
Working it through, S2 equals 3.01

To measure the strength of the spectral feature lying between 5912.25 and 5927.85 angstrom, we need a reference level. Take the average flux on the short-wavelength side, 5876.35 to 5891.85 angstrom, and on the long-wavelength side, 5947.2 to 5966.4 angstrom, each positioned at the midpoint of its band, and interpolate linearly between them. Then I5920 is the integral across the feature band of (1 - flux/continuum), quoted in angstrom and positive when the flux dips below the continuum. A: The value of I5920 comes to 0.6 angstrom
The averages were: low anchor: 2.89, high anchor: 2.99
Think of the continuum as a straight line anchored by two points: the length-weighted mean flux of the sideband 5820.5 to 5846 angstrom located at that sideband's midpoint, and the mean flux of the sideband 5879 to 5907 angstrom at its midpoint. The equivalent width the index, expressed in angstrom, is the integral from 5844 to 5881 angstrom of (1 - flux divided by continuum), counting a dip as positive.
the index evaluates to -2.8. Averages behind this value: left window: 2.97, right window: 2.8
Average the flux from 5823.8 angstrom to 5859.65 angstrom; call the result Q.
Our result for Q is 2.95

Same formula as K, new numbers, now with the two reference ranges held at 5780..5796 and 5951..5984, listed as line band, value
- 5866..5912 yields 0.9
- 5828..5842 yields 0.8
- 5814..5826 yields 0.3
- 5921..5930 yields 0.3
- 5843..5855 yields 0.2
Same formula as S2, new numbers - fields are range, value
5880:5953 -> 2.87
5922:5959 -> 2.97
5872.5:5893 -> 2.99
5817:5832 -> 3.04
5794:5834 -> 3.08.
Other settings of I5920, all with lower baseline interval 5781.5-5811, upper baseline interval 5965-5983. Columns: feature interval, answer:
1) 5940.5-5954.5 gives -0.6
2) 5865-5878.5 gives -1.5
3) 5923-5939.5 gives 0.6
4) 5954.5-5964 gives 0.2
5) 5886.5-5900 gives 1.7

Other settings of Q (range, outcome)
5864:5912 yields 2.96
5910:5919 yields 2.77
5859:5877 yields 3.23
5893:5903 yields 2.71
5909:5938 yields 2.84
